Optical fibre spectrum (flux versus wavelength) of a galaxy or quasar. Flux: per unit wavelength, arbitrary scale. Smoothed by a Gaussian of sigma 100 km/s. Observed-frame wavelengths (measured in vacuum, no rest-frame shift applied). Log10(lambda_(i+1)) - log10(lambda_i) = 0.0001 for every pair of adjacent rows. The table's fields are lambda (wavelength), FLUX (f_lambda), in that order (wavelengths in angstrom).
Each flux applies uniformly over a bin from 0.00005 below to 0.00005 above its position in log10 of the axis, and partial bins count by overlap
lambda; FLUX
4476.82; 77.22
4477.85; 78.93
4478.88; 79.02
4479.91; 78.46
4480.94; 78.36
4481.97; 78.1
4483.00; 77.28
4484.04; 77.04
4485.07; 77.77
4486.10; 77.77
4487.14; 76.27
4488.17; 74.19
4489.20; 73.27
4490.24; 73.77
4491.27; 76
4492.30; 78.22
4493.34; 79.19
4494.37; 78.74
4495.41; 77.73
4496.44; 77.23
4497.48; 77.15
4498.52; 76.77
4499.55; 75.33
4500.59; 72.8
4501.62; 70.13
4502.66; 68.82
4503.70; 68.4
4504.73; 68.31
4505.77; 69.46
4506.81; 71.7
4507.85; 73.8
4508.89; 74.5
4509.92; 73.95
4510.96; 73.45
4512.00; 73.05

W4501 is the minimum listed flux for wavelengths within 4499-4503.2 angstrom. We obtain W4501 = 68.82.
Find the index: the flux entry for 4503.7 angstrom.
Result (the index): 68.4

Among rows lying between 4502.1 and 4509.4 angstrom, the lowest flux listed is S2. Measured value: 68.31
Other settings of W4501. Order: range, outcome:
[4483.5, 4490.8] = 73.27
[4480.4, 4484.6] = 77.04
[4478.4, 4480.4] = 78.46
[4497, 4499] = 76.77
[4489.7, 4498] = 73.77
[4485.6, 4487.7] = 76.27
